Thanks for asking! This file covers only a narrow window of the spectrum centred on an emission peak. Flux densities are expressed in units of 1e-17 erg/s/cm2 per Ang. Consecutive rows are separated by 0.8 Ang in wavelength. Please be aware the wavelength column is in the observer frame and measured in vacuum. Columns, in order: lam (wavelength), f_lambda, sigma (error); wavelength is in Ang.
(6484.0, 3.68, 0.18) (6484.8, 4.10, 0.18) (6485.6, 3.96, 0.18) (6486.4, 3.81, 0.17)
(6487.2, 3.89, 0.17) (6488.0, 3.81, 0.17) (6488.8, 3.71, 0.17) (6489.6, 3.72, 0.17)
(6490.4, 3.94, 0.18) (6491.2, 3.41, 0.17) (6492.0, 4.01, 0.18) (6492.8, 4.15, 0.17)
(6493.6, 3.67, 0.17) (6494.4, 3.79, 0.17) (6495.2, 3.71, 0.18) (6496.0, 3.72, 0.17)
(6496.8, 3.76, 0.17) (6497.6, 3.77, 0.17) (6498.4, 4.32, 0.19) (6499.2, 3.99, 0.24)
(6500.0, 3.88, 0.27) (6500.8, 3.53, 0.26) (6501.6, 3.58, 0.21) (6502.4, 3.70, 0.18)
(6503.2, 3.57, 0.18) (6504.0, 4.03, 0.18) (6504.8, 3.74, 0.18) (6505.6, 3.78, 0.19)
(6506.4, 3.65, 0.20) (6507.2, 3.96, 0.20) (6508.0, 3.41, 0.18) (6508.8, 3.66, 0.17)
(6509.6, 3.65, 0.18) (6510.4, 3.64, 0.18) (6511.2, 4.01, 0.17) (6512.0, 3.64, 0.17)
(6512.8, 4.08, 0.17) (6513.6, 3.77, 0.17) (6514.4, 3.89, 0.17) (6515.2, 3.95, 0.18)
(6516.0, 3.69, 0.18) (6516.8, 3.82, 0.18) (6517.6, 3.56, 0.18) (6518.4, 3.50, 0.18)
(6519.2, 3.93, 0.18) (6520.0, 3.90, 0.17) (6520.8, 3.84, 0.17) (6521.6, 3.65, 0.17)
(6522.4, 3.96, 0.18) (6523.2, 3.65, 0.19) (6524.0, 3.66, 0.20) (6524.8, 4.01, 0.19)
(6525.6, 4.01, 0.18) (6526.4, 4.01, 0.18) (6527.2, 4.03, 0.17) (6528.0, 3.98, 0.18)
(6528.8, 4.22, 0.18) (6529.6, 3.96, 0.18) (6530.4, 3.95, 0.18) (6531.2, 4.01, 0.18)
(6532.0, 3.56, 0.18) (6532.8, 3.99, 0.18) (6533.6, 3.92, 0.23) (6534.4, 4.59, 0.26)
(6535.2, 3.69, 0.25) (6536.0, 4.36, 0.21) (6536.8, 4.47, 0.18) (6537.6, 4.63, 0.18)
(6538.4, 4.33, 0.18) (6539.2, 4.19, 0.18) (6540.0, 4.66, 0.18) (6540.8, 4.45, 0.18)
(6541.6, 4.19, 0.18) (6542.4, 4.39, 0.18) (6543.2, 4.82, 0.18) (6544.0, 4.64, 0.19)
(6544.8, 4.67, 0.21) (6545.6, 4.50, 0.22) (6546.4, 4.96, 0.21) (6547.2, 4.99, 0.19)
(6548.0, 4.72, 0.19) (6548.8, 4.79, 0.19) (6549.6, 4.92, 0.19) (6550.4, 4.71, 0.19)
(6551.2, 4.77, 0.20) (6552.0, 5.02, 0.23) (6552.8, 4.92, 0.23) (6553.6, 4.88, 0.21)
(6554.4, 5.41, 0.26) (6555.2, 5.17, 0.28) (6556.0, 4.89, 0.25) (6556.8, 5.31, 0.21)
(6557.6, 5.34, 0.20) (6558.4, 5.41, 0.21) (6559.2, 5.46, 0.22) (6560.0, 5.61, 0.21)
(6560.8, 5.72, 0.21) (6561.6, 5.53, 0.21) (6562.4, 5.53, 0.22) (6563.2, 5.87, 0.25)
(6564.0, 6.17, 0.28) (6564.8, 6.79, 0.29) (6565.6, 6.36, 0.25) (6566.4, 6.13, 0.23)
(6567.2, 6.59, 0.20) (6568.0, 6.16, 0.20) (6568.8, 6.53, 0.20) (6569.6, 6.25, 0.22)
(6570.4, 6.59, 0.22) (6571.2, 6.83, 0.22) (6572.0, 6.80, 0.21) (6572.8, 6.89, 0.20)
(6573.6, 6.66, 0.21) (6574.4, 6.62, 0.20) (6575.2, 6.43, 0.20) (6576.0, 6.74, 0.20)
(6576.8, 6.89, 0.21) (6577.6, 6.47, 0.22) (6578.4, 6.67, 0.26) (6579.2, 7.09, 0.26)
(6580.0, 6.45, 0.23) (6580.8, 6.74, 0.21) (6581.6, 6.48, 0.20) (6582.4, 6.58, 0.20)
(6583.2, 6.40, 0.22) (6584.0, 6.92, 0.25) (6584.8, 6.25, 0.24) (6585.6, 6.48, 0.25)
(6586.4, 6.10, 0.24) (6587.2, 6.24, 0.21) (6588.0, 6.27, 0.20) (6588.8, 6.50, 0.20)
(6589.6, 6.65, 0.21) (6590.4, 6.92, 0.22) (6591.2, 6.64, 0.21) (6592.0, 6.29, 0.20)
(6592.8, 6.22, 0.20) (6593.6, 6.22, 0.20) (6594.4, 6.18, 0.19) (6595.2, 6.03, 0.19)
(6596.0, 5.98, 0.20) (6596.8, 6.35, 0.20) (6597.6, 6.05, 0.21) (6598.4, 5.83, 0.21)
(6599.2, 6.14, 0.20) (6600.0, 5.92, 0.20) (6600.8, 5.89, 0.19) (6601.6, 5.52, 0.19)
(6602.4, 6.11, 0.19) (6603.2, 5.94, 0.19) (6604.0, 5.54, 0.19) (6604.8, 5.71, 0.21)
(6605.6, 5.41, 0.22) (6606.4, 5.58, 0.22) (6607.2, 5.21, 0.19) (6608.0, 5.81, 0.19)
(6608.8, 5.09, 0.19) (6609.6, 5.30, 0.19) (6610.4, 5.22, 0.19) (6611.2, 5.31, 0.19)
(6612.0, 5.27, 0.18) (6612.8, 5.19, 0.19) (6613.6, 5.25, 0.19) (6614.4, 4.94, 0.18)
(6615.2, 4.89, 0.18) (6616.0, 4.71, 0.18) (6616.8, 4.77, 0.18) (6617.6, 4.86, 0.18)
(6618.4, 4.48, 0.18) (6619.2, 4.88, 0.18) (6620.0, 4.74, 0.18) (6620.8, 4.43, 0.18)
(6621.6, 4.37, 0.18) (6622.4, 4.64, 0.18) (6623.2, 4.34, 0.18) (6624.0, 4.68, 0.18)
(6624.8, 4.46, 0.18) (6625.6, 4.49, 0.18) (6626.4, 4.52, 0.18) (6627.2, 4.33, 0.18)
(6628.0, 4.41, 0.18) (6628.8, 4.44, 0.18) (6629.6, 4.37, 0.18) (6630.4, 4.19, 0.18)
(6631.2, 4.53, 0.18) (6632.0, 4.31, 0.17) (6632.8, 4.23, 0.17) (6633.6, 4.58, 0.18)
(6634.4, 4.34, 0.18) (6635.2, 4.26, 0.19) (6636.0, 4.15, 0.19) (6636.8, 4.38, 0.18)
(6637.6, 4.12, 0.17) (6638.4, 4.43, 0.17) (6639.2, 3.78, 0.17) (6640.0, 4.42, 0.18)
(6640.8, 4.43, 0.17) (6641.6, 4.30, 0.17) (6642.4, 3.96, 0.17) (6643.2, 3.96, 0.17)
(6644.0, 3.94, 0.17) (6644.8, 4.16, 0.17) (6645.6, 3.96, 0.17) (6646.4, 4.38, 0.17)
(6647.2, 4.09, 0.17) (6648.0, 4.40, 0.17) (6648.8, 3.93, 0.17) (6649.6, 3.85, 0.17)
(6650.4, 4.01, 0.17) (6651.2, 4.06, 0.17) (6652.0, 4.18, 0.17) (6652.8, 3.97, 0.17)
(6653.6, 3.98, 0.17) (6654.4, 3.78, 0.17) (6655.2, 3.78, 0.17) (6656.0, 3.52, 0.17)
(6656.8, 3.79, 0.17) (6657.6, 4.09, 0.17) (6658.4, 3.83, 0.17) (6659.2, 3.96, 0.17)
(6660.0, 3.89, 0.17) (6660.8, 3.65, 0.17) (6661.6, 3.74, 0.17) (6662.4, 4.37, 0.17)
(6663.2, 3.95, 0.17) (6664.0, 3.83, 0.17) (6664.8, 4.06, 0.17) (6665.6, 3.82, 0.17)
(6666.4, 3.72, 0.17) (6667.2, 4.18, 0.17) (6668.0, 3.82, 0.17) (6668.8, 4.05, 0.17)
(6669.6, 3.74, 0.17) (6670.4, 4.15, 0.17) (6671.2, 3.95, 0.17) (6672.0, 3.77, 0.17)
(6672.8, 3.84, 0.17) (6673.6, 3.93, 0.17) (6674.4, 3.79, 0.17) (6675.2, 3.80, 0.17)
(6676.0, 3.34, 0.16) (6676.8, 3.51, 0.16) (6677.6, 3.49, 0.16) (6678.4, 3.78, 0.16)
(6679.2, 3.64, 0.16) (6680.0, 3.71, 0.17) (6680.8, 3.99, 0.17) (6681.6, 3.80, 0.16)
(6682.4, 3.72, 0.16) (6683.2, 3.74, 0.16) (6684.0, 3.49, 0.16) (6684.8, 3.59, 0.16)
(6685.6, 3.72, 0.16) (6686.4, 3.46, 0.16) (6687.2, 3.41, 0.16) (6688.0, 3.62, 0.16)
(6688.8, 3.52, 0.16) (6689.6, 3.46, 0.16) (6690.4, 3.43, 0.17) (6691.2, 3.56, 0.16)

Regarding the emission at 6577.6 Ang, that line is Mg II 2798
